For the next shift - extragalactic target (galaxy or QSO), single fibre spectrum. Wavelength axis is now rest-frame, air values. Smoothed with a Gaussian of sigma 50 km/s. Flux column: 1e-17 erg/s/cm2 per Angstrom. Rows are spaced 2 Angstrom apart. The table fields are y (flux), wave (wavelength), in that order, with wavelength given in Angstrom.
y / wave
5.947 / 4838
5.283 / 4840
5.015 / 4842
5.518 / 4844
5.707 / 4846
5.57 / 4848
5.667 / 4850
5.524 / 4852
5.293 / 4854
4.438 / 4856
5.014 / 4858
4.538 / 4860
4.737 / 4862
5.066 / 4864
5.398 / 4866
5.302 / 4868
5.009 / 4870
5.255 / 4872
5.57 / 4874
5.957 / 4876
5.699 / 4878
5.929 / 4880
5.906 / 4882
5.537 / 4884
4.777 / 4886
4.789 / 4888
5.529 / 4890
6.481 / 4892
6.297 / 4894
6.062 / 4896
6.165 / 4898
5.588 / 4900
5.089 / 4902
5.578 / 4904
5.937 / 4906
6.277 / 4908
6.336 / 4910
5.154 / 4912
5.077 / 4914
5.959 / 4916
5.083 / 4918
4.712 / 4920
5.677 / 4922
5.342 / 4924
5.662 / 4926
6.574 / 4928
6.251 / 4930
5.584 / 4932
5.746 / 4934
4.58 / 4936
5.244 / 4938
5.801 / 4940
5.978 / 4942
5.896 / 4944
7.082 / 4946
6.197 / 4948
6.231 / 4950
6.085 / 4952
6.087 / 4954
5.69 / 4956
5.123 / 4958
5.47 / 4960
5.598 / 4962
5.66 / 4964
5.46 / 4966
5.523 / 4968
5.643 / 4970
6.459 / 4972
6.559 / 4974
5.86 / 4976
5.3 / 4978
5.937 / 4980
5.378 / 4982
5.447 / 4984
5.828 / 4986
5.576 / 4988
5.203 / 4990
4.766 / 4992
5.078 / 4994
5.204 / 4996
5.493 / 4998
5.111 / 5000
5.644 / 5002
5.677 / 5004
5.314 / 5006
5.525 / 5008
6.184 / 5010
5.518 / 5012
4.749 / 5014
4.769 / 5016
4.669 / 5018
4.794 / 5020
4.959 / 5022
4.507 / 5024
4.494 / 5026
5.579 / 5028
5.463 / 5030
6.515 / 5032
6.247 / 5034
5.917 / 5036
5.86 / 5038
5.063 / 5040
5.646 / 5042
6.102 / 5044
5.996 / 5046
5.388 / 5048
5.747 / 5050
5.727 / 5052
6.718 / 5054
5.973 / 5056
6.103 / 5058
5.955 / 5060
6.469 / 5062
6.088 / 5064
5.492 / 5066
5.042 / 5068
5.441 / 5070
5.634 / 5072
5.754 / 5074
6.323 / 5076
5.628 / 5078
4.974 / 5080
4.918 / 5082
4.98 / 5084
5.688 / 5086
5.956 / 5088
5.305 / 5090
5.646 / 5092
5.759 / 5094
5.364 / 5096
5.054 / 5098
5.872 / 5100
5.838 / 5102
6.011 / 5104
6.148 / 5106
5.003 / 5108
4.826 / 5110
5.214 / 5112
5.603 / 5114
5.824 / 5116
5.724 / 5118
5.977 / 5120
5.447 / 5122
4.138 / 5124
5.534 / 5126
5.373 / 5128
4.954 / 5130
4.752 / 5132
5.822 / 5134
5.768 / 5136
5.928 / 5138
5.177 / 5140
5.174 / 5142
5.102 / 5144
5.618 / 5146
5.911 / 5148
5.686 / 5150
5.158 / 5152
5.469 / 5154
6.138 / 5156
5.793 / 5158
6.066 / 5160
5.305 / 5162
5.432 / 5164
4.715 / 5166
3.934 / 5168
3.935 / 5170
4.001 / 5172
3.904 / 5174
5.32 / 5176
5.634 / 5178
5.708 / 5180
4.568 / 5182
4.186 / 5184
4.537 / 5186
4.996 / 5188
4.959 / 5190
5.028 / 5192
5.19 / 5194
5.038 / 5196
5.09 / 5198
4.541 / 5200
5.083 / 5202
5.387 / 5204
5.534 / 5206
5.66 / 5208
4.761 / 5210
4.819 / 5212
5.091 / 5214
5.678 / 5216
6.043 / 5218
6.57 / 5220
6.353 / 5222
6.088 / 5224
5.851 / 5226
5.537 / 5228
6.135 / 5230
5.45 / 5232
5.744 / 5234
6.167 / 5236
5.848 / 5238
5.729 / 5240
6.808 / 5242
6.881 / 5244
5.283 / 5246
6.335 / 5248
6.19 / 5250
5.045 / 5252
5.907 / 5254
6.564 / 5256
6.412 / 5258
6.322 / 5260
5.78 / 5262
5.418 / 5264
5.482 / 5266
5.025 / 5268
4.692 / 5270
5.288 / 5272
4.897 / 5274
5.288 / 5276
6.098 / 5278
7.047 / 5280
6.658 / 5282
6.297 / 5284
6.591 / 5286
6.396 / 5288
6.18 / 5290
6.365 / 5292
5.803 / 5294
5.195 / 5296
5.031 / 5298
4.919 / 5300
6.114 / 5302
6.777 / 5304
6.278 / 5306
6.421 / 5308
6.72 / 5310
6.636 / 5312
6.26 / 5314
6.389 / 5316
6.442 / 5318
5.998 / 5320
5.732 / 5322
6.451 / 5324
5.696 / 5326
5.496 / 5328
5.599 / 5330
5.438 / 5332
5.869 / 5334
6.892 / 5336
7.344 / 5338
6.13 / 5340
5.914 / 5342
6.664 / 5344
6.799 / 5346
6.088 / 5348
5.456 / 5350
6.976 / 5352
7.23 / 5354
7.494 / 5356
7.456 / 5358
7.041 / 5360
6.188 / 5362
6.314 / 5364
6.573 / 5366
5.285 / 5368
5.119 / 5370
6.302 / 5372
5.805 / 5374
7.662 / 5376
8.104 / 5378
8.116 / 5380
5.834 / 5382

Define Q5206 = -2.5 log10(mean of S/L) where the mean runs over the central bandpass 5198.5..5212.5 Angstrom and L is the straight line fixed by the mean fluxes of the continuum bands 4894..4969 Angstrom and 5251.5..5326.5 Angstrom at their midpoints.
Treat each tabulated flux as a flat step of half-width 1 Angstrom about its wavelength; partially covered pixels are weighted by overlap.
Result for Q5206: 0.16 mag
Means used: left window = 5.73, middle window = 5.12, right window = 5.97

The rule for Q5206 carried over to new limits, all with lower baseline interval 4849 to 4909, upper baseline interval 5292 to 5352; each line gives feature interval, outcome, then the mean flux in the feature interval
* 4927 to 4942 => -0.028 mag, 5.7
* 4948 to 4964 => -0.036 mag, 5.78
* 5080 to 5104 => 0.056 mag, 5.49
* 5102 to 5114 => 0.061 mag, 5.49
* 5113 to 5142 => 0.079 mag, 5.42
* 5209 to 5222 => 0.075 mag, 5.56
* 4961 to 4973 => -0.023 mag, 5.72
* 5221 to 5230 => -0.001 mag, 5.98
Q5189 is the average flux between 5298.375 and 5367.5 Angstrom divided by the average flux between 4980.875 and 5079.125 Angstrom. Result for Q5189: 1.14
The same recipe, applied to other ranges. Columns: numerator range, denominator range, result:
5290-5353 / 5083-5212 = 1.16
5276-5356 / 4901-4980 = 1.08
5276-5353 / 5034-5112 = 1.09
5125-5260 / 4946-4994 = 0.95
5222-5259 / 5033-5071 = 1.03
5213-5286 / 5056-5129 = 1.06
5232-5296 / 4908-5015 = 1.05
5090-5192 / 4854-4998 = 0.94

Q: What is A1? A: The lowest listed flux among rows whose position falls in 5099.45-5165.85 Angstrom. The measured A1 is 4.138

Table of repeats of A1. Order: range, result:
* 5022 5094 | 4.494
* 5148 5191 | 3.904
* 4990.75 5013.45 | 4.766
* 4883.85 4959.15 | 4.58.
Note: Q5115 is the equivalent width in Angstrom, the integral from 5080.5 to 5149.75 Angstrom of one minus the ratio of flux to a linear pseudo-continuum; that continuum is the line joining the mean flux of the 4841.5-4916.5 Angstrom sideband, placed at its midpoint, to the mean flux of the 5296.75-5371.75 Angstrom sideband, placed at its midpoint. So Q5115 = 5.08 Angstrom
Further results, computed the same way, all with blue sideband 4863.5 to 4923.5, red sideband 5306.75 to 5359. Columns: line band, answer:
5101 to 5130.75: 2.64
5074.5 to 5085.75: 0.97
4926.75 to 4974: -1.34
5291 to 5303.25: 1.38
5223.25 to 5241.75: 0.93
